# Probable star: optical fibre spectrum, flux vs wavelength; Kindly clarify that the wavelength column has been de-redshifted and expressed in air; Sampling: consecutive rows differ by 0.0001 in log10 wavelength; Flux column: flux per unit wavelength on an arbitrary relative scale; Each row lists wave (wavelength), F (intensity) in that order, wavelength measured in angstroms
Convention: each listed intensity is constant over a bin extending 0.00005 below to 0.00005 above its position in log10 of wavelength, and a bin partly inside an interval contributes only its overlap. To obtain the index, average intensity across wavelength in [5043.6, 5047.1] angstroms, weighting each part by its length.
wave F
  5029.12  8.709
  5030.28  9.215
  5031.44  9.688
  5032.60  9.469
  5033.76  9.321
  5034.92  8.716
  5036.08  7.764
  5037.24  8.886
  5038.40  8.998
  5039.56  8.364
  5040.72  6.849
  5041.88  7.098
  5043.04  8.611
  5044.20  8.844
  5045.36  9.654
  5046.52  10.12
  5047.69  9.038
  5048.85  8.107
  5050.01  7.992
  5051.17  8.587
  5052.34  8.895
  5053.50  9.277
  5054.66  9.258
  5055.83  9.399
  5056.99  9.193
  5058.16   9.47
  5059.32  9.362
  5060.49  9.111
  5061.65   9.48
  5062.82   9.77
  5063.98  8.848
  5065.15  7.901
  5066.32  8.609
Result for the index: 9.55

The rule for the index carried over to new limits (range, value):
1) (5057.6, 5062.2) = 9.36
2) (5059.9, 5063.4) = 9.45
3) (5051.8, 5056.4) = 9.21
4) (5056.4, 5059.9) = 9.35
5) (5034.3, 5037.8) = 8.46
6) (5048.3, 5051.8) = 8.23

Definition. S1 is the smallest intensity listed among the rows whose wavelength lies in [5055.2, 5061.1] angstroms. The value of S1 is 9.111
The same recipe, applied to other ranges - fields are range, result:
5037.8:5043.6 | 6.849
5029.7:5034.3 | 9.215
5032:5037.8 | 7.764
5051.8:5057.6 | 8.895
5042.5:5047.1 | 8.611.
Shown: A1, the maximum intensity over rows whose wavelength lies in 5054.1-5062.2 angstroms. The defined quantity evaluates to 9.48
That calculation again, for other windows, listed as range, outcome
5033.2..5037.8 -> 9.321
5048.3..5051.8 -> 8.587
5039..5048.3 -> 10.12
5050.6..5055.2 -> 9.277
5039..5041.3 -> 8.364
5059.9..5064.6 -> 9.77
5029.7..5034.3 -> 9.688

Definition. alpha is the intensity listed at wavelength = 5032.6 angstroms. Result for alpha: 9.469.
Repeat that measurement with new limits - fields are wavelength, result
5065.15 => 7.901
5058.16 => 9.47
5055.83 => 9.399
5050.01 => 7.992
